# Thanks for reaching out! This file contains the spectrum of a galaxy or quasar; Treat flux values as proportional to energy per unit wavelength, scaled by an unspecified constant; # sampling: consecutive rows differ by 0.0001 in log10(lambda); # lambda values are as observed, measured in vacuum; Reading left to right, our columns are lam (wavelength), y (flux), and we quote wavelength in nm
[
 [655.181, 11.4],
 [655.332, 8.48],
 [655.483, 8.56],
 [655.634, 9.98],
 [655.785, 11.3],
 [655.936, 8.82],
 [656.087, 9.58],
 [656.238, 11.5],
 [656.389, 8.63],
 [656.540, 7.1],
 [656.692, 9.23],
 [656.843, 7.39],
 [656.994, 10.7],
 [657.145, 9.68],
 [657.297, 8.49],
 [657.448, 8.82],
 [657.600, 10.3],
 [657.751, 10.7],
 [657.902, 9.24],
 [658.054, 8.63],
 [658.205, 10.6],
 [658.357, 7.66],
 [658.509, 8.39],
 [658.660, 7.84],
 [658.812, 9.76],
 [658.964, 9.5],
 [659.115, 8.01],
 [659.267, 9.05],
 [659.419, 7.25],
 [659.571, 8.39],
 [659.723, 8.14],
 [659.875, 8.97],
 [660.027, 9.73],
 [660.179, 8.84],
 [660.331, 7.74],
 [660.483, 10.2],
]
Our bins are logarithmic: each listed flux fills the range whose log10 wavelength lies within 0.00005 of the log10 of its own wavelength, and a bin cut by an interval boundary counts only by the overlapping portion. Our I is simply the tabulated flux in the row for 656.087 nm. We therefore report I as 9.58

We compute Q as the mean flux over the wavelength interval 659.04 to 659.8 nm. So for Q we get 8.16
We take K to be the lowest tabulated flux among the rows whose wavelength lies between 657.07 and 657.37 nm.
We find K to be 8.49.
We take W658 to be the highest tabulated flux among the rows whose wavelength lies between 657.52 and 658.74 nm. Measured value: 10.7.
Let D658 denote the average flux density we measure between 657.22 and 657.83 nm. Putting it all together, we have 9.58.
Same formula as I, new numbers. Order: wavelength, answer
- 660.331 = 7.74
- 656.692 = 9.23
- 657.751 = 10.7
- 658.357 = 7.66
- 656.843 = 7.39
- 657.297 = 8.49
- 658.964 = 9.5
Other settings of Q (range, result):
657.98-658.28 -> 9.64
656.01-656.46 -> 9.92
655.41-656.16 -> 9.65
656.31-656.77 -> 8.33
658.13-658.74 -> 8.62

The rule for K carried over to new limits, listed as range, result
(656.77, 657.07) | 7.39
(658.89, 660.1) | 7.25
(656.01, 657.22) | 7.1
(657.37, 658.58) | 7.66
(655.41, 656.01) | 8.56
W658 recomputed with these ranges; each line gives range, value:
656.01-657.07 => 11.5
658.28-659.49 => 9.76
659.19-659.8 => 9.05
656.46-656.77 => 9.23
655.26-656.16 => 11.3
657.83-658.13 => 9.24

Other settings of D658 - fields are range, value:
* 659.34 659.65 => 7.82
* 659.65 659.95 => 8.56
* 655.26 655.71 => 9.01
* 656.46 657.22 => 8.82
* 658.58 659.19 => 8.79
